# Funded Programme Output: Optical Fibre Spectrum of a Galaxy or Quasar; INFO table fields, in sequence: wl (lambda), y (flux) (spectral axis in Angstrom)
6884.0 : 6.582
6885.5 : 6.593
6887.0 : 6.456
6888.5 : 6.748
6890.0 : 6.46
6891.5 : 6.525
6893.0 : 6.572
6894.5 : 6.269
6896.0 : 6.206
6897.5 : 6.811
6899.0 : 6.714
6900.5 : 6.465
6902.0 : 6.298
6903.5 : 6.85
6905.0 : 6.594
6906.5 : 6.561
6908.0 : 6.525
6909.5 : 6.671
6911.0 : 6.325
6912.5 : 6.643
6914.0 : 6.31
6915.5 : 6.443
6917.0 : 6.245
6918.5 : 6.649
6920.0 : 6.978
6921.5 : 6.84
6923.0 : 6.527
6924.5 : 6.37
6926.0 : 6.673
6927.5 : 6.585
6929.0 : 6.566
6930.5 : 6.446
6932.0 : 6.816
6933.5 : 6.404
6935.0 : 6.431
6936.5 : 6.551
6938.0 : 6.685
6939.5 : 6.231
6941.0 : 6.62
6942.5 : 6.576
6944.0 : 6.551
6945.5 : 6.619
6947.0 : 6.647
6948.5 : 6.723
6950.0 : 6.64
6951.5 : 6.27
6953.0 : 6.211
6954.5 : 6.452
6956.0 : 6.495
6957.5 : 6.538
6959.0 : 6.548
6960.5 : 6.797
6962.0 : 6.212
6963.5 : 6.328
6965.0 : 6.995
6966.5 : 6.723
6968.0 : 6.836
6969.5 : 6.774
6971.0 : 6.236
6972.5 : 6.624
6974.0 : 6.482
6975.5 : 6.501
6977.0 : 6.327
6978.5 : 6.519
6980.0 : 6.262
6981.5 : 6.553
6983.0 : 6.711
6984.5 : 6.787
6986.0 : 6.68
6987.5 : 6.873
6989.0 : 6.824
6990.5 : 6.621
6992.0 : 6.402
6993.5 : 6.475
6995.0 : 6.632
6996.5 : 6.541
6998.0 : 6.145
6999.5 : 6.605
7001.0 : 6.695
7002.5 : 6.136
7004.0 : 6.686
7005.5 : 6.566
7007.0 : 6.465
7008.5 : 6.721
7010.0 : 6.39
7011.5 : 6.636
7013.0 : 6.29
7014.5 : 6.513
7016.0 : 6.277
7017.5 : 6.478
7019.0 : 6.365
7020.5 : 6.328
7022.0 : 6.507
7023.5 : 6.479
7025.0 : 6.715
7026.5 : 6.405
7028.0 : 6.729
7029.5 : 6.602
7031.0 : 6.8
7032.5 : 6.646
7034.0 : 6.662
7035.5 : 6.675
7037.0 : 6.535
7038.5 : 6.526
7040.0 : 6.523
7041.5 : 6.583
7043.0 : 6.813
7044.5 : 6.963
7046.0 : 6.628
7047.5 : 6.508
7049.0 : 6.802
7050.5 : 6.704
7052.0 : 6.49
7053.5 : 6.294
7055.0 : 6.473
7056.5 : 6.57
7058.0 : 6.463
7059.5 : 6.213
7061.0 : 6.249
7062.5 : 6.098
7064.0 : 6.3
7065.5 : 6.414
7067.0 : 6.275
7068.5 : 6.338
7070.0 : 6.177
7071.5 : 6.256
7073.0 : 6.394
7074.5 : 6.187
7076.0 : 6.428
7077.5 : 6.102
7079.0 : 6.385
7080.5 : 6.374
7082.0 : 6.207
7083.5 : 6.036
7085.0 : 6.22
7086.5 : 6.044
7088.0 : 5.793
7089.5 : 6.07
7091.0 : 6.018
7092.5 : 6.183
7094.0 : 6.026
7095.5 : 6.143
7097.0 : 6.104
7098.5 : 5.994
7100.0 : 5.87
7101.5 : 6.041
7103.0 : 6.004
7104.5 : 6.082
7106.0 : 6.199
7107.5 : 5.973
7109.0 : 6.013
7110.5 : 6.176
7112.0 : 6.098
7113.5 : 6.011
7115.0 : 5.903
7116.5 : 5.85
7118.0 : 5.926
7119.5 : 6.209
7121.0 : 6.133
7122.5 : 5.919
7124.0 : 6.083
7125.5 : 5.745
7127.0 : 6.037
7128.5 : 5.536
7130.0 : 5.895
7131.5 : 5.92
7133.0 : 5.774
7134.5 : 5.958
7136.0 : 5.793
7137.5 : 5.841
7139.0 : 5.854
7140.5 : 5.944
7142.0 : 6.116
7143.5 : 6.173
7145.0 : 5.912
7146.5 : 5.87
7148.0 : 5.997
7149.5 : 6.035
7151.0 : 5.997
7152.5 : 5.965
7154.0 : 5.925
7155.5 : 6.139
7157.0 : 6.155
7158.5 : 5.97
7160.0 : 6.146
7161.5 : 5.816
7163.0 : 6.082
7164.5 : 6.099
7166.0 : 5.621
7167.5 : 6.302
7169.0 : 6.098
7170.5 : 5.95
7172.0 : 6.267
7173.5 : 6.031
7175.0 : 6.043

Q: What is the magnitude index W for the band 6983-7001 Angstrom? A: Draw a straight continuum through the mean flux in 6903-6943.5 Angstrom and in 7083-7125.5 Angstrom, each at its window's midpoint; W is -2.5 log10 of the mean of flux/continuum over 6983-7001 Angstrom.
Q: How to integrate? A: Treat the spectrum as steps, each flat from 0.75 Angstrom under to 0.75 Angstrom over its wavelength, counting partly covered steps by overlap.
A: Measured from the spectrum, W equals -0.04 mag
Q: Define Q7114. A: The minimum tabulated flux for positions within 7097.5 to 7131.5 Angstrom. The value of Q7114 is 5.536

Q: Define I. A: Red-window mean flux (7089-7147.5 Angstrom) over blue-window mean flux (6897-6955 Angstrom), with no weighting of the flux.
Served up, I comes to 0.91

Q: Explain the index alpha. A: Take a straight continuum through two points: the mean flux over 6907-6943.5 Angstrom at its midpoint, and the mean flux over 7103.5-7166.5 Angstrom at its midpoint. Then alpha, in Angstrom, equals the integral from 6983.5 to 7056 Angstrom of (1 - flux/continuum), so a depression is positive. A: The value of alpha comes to -3.2 Angstrom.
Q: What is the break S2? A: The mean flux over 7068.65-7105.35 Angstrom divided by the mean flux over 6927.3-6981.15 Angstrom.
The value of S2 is 0.94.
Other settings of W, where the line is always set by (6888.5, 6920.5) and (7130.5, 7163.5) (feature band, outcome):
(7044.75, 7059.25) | -0.06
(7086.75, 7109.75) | 0.01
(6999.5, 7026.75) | -0.03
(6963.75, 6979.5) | -0.04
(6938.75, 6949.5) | -0.02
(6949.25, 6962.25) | -0.01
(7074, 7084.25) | -0.02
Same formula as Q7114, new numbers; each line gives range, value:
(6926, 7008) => 6.136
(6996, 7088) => 5.793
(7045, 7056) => 6.294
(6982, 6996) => 6.402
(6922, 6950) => 6.231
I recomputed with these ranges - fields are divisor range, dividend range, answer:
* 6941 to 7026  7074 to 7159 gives 0.92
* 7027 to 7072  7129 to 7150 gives 0.91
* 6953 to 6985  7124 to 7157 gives 0.91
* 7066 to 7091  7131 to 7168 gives 0.96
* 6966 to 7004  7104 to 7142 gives 0.91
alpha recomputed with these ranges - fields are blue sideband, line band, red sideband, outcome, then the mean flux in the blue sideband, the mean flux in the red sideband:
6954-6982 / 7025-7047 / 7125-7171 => -1.2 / 6.54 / 5.96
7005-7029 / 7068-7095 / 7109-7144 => 0.0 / 6.49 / 5.95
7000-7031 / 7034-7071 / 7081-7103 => -1.2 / 6.51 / 6.06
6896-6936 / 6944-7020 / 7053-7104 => -1.5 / 6.56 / 6.2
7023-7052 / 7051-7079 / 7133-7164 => 0.7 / 6.64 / 5.98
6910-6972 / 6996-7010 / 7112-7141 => -0.4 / 6.55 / 5.92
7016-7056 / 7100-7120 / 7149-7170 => 0.7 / 6.58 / 6.02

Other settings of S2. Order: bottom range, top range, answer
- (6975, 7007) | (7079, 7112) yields 0.93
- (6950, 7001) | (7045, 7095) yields 0.96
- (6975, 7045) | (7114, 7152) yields 0.91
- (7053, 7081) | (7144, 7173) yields 0.95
